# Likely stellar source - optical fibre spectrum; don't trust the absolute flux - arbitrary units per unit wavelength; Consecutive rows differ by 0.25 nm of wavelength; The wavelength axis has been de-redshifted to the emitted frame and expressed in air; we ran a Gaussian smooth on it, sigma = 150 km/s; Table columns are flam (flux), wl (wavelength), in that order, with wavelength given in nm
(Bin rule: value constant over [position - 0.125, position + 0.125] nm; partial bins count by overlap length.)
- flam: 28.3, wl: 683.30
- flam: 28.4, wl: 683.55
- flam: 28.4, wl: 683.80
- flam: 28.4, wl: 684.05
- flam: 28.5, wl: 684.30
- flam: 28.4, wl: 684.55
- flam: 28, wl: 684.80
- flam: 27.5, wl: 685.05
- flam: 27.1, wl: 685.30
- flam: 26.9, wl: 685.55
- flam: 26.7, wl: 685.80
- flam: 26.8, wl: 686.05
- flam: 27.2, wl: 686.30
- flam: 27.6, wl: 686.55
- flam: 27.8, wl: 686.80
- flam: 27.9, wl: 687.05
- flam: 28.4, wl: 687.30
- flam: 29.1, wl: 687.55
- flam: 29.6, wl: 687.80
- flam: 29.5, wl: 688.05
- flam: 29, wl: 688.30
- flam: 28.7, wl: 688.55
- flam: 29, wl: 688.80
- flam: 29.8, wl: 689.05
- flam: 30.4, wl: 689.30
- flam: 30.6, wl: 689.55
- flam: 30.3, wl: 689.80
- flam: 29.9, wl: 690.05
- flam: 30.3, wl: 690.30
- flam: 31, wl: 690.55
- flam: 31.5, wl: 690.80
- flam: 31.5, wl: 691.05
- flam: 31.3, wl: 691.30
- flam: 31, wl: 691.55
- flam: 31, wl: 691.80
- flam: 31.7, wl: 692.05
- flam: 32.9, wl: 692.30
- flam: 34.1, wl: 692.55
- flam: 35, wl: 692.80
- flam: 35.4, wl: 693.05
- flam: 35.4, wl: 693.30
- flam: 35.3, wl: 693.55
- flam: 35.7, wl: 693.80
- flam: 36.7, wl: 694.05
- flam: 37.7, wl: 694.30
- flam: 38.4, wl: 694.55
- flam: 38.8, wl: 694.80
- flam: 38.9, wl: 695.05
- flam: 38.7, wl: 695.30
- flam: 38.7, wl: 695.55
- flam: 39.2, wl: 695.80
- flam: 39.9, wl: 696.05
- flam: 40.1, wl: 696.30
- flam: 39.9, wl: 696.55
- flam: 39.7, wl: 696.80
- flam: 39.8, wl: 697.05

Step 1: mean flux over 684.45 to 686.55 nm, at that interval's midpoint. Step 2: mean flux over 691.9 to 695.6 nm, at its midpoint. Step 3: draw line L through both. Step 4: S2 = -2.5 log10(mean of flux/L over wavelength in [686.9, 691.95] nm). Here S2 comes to 0.05 mag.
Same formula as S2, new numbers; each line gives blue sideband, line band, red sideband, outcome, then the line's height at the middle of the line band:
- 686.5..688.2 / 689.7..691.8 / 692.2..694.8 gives 0.06 mag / 32.6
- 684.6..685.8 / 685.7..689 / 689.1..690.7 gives 0.02 mag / 28.8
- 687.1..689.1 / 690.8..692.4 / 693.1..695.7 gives 0.07 mag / 33.7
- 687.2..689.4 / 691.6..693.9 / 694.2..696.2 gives 0.05 mag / 35.4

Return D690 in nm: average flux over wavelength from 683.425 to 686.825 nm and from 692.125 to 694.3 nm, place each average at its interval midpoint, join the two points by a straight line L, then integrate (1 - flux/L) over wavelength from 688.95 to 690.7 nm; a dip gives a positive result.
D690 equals 0.09 nm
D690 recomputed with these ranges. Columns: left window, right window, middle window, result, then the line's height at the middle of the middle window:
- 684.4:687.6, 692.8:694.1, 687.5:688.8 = 0.03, 29.9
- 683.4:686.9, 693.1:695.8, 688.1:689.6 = 0.10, 31.6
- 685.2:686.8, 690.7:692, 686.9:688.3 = -0.03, 28.4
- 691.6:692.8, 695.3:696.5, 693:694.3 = -0.02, 35.3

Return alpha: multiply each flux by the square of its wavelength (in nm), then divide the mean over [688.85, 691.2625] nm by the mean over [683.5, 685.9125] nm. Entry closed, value 1.12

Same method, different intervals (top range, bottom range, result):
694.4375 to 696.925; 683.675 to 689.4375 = 1.42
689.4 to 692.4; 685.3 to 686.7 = 1.16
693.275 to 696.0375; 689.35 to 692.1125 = 1.24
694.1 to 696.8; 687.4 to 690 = 1.34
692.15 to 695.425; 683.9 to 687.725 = 1.34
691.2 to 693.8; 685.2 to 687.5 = 1.24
